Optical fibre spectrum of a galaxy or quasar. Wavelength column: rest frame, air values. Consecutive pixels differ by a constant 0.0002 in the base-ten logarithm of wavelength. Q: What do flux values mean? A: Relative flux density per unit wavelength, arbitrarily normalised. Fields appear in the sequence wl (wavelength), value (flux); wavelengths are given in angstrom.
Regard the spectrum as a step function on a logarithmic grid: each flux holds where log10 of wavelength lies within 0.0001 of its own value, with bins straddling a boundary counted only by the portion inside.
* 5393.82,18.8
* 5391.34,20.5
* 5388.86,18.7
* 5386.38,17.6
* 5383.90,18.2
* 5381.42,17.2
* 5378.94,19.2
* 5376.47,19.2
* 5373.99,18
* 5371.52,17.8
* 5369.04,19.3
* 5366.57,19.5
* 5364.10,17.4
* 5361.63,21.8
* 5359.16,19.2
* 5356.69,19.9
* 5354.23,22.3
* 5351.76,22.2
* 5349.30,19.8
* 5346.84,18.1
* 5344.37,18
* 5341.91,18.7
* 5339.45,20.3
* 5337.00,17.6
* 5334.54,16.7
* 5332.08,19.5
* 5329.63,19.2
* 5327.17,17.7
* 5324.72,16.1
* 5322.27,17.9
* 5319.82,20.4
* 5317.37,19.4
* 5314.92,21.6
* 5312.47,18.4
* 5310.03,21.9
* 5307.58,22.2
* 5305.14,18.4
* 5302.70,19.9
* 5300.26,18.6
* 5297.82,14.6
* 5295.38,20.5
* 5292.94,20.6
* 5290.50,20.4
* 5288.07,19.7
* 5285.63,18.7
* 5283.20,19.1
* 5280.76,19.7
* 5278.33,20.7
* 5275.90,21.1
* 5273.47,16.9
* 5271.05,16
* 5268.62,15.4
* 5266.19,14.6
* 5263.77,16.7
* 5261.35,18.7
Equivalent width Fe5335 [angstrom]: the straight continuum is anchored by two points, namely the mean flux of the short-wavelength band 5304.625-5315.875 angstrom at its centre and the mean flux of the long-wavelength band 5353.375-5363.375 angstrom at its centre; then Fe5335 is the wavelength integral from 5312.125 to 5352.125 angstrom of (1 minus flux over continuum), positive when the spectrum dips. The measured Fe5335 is 3.4 angstrom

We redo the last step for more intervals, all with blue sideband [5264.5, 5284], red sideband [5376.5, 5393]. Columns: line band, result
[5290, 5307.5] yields -1.07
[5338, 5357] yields -1.56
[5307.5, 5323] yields -1.73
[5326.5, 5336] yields -0.01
